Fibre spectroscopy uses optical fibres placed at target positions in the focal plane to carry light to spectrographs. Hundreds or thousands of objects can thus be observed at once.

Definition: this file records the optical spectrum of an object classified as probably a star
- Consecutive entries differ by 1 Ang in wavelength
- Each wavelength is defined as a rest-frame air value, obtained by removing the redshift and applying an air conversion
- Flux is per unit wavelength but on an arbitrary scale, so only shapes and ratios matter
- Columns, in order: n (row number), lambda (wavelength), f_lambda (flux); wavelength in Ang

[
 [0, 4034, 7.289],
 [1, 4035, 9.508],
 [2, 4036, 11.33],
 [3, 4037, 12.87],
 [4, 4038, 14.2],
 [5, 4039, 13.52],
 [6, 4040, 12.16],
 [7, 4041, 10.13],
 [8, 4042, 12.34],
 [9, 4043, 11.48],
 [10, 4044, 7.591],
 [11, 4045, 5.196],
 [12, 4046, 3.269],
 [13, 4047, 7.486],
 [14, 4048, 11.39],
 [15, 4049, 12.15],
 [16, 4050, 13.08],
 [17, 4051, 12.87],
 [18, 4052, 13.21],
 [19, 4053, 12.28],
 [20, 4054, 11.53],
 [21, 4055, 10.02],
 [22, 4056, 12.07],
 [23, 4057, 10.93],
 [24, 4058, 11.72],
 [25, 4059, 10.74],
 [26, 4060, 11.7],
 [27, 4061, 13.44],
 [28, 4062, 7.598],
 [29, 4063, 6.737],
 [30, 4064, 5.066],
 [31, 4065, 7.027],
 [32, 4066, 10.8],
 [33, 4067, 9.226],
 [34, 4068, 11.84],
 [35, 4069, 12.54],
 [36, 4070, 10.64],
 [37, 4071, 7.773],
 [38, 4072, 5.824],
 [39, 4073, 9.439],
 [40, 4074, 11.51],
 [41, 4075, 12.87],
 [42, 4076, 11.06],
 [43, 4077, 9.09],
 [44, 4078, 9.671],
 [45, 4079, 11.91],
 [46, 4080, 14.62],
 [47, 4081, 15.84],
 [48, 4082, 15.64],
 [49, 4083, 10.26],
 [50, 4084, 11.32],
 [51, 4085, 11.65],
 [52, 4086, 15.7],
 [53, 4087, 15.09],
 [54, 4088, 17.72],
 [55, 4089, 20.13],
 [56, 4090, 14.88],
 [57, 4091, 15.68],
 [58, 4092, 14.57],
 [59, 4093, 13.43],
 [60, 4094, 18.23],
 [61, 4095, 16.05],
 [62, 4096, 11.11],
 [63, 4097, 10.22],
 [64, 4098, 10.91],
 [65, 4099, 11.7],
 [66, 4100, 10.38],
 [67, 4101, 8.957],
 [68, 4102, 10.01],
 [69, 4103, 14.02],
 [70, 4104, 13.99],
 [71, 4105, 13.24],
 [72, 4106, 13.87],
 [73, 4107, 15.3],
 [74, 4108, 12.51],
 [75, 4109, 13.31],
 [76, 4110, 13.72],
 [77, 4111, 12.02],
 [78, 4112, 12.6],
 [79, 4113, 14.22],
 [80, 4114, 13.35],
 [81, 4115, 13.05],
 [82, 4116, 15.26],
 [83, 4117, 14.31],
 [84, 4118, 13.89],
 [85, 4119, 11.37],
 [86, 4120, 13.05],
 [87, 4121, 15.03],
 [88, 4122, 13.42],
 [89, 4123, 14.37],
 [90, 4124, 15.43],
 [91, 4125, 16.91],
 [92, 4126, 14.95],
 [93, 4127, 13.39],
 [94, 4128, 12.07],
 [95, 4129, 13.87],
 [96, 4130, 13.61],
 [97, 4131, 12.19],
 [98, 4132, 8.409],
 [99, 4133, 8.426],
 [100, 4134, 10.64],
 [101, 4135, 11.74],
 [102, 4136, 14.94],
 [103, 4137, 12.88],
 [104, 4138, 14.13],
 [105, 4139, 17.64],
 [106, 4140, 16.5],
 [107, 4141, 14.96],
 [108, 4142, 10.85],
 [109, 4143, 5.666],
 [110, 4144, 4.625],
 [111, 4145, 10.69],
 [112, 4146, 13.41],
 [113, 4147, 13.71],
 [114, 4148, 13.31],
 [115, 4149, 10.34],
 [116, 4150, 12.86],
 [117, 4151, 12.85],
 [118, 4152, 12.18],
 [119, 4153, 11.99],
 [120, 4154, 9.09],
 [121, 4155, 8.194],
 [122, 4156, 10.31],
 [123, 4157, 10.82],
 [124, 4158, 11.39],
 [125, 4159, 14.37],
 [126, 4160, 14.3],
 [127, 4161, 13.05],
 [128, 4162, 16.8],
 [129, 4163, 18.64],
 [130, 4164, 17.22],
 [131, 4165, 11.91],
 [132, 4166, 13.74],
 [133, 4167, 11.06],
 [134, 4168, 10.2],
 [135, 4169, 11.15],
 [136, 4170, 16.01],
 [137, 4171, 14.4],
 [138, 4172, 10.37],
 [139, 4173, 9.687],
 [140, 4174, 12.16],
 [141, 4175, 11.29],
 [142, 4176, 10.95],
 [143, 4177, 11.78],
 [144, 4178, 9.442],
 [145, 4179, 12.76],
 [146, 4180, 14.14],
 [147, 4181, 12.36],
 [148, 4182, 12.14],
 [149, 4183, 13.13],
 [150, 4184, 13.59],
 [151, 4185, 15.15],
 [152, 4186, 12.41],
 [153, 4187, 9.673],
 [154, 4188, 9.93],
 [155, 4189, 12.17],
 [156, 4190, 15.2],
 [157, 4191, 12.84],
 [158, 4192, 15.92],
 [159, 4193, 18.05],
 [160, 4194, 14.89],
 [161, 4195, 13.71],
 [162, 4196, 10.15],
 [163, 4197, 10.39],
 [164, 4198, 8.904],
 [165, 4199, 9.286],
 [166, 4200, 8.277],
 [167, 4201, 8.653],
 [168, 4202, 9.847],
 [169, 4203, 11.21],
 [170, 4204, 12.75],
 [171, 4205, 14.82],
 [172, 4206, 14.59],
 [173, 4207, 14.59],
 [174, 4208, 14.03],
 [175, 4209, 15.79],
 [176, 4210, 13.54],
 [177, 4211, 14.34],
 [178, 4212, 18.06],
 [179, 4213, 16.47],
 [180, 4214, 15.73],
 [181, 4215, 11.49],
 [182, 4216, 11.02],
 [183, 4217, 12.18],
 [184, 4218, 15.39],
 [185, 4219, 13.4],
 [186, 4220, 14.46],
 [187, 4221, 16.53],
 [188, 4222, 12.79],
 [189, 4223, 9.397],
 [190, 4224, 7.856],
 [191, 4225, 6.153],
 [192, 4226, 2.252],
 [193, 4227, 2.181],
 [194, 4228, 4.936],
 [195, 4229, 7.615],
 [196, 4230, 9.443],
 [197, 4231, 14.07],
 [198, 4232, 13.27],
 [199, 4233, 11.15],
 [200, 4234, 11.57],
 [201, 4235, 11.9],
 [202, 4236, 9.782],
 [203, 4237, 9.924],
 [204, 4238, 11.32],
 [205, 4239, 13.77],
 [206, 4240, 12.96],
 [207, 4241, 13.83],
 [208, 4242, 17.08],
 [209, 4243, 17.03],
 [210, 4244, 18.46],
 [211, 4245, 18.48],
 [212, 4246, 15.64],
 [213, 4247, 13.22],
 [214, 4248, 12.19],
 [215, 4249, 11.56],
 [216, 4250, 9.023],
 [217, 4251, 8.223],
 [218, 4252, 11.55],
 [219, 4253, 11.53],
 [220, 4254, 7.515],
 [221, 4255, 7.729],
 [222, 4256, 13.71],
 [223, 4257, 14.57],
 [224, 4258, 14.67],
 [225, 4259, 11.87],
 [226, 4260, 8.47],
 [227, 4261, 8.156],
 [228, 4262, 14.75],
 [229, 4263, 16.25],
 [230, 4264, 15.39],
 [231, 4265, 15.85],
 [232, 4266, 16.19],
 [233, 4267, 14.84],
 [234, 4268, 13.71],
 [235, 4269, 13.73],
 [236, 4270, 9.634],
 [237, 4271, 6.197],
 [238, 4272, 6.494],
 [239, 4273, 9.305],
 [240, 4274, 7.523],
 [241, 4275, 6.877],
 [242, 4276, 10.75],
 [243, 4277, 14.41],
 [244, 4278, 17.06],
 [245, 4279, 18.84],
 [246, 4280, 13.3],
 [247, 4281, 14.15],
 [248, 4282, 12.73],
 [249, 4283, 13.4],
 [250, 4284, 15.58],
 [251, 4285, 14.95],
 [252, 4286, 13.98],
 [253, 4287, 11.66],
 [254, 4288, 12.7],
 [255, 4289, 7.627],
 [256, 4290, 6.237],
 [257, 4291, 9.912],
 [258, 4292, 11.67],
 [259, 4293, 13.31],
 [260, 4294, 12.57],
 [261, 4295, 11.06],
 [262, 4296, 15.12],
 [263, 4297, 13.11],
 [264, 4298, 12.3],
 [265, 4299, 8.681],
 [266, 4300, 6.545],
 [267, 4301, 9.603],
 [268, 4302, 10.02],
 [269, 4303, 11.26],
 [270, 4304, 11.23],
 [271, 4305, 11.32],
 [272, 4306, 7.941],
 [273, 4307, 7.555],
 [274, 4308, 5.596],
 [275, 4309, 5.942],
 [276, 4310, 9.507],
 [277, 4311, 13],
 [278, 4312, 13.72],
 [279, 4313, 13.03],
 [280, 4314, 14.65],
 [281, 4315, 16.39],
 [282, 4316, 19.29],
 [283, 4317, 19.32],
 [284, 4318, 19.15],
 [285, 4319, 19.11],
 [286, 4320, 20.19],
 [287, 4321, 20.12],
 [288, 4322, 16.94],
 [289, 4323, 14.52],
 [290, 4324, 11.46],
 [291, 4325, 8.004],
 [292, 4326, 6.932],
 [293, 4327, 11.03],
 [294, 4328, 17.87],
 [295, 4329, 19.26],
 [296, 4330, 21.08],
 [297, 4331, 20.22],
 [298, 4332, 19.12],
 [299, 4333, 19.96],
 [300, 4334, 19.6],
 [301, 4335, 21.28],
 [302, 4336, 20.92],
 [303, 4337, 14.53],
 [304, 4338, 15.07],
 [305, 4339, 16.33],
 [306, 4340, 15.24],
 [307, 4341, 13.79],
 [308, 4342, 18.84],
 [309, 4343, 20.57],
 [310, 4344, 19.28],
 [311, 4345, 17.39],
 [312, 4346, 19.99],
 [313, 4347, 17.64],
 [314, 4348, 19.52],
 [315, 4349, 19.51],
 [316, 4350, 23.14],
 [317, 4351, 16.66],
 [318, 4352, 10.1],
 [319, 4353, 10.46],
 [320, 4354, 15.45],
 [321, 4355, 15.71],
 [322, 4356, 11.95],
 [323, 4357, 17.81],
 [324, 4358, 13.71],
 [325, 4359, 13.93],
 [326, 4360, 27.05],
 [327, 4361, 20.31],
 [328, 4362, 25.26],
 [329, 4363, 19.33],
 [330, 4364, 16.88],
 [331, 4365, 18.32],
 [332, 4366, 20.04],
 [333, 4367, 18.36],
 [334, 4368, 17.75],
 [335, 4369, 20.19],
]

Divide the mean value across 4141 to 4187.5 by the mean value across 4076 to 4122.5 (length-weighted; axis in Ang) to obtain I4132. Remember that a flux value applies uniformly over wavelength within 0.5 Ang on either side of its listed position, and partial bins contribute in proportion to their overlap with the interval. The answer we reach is 0.9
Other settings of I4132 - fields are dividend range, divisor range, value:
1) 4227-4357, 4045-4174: 1.10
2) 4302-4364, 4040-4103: 1.39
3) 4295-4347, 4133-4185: 1.19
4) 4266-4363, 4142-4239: 1.20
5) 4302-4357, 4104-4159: 1.22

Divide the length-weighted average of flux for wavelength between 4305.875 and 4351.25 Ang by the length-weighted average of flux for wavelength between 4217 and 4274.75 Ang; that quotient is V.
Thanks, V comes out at 1.38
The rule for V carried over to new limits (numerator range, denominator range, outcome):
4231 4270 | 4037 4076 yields 1.24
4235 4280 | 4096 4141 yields 0.96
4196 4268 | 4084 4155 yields 0.93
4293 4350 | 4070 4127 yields 1.14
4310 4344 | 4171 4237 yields 1.39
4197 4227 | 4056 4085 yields 1.13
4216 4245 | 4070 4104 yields 0.92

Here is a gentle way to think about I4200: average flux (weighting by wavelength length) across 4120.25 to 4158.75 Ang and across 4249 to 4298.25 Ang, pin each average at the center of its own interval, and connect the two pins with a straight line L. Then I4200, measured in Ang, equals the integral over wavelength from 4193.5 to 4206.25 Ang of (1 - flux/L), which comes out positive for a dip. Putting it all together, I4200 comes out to 1.0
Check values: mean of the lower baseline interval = 12.3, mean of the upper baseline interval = 12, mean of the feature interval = 11.3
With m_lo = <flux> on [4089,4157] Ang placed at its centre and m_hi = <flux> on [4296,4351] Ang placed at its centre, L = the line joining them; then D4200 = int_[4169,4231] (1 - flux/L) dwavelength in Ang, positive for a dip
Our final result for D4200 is 7.5 Ang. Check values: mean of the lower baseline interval 12.8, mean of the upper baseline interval 15.2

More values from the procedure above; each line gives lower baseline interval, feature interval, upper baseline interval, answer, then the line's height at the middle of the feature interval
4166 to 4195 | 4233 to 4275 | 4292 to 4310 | -4.08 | 11.2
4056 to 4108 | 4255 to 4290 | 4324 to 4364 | 7.36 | 15.8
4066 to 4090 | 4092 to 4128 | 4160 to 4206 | -2.96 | 12.3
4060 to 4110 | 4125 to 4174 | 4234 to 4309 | -1.53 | 12.1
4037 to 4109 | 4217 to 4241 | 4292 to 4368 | 5.78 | 14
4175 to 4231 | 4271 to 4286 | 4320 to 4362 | 2.45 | 14.7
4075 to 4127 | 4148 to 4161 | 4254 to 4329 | 1.51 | 13.2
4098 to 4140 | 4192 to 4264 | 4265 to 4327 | 2.75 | 12.7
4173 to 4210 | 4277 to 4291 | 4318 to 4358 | 1.84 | 15.2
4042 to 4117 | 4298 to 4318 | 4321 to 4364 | 5.99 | 16.4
